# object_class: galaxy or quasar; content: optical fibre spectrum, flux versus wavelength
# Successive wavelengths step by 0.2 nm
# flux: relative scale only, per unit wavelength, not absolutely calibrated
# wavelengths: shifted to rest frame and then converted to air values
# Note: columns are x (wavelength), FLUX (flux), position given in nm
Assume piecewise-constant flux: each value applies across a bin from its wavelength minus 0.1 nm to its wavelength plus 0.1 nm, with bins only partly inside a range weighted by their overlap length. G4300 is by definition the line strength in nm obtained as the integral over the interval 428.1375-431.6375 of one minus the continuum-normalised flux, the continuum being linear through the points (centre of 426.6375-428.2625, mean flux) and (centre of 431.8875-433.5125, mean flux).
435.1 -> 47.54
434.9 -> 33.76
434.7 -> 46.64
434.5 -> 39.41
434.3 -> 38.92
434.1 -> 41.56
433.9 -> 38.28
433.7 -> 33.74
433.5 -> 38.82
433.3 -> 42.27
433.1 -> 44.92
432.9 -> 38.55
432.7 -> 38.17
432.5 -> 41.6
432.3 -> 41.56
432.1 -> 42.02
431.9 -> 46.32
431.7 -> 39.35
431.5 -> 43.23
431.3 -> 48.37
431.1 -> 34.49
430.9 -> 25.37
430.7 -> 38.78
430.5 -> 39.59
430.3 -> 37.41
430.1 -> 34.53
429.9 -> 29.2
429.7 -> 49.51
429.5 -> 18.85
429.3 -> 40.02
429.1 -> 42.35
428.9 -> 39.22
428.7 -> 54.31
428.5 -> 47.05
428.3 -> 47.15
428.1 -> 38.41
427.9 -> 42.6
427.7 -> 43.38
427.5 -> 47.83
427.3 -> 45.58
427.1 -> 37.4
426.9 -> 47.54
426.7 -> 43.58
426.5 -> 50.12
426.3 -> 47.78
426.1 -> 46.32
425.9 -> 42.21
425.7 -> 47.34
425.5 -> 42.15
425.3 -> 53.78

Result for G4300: 0.262 nm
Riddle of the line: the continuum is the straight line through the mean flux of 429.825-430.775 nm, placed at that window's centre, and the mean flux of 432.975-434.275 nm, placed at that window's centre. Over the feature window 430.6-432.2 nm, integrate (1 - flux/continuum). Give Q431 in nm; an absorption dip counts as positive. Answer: -0.10 nm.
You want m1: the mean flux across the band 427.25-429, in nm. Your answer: 45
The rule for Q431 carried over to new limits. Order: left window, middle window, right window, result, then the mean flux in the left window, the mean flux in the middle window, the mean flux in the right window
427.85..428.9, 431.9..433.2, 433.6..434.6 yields -0.04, 45.4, 41.5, 38.4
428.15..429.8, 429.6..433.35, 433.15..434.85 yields 0.12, 42.2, 39.7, 39.9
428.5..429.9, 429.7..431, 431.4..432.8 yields 0.18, 40.3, 35.3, 41.8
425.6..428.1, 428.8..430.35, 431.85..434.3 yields 0.24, 44.9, 36.4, 40.5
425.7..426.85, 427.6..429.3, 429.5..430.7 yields -0.14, 46.2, 44.1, 36.5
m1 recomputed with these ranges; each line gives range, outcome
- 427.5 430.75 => 40.4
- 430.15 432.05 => 39.2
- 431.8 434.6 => 40.4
